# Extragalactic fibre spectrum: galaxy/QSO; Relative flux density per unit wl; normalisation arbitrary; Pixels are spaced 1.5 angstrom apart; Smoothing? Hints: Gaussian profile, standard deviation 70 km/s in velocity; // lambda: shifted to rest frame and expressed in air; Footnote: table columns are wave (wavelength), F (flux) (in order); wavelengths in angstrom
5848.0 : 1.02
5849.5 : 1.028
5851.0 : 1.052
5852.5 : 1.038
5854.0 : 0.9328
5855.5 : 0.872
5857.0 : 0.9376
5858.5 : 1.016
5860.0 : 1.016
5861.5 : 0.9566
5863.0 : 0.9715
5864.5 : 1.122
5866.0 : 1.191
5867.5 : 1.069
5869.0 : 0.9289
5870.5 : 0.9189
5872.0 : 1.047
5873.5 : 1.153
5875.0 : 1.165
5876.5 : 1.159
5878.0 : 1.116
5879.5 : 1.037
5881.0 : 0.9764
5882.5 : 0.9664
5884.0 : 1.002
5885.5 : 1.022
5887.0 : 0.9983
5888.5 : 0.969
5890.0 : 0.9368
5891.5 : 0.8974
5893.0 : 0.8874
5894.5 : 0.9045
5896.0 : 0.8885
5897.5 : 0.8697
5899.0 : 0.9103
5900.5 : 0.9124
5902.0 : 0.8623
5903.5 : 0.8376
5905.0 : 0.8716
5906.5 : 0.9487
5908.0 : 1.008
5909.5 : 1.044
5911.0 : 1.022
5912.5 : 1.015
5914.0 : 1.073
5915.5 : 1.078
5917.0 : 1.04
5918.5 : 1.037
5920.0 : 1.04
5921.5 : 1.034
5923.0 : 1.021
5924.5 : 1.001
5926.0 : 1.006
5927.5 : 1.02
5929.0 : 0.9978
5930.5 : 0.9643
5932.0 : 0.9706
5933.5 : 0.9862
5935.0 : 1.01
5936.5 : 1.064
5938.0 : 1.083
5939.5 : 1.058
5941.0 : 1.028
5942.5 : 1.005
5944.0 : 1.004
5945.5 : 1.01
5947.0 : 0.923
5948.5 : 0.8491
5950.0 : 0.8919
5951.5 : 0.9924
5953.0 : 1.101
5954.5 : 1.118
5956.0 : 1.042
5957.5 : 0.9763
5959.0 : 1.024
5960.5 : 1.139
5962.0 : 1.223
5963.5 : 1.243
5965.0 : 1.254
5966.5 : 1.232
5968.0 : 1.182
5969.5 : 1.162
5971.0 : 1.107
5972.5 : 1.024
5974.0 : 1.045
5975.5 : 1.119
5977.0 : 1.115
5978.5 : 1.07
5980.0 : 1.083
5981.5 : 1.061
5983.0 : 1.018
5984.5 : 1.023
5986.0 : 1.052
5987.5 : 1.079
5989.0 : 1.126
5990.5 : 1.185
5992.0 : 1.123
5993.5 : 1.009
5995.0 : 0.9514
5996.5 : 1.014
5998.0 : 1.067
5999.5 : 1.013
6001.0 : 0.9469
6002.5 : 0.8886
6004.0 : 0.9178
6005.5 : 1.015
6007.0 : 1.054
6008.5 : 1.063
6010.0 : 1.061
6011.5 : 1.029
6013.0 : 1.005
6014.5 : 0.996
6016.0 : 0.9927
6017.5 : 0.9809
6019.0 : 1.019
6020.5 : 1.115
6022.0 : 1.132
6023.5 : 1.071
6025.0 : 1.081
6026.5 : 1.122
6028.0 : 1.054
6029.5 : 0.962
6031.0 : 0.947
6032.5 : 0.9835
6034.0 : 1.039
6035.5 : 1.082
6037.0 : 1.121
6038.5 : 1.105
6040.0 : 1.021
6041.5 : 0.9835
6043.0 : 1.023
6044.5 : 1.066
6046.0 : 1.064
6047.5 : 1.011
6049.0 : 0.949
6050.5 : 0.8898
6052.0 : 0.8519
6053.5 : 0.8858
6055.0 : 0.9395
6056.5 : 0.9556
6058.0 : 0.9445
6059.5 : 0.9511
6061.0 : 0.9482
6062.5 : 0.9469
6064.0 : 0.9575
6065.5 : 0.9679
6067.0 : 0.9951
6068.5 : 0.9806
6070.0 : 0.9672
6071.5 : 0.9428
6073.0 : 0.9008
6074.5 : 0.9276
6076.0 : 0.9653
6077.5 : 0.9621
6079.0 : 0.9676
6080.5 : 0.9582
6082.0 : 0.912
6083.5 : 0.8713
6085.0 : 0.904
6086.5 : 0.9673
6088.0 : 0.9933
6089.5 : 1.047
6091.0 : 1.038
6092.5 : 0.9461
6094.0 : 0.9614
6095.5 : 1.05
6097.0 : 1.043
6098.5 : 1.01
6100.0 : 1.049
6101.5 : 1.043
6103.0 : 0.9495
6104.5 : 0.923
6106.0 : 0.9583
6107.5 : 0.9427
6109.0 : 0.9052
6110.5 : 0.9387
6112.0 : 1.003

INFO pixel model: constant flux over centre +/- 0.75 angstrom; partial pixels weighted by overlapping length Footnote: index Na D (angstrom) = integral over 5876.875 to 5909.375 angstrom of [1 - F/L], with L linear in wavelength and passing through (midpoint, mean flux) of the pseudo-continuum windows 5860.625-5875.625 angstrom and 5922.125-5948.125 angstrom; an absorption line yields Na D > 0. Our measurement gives 2.7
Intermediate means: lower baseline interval 1.05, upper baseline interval 1.01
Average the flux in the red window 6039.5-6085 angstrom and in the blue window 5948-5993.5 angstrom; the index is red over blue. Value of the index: 0.88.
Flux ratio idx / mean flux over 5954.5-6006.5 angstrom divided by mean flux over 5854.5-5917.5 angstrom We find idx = 1.09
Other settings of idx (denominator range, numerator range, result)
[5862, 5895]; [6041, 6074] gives 0.94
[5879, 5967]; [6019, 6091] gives 0.98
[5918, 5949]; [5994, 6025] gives 1.01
